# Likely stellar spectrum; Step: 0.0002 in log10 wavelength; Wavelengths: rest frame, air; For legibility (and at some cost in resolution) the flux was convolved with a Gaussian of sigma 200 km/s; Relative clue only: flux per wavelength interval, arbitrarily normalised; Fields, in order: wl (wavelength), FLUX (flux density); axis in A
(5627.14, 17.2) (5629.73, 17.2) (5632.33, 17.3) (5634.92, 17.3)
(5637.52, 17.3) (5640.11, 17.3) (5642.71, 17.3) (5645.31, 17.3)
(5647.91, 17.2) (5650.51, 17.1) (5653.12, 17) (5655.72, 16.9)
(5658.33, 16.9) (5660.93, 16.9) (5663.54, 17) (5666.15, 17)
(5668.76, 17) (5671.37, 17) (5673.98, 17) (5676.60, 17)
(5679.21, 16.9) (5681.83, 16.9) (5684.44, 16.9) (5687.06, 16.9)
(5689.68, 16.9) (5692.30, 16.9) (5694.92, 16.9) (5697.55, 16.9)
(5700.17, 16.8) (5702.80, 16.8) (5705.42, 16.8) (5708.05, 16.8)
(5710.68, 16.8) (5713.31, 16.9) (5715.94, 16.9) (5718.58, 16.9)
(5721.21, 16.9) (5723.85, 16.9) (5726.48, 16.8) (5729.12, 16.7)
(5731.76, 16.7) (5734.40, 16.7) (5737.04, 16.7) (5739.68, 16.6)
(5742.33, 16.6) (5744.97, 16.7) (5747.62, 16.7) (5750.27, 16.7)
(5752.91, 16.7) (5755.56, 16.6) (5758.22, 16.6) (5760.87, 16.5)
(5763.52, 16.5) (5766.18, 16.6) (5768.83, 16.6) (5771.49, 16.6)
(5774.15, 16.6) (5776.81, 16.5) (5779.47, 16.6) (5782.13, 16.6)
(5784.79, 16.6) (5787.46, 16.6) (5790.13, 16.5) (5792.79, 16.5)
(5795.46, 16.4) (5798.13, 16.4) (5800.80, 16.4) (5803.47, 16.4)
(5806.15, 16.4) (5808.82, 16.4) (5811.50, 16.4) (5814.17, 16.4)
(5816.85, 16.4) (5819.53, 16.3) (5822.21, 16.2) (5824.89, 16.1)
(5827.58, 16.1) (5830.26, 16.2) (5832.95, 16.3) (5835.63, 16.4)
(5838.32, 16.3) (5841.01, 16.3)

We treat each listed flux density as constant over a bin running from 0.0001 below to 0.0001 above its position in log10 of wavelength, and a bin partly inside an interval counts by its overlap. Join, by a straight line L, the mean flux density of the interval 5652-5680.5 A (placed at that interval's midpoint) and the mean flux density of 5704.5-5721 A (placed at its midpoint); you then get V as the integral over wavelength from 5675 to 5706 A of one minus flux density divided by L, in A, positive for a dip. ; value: 0.04 A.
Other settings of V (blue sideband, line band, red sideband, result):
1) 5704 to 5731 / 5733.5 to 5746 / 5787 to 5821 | 0.1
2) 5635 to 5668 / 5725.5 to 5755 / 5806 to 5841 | 0.0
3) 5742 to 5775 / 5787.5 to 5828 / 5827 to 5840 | 0.1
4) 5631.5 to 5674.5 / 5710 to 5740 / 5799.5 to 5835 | -0.1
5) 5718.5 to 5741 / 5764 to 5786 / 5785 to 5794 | 0.0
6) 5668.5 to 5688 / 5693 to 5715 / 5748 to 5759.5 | 0.0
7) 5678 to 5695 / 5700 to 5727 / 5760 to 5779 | -0.1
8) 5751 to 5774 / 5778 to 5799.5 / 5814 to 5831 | -0.1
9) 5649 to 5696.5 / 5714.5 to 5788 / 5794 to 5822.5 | -0.2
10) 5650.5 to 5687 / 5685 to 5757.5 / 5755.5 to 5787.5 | -0.1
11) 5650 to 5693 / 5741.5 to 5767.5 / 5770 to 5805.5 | 0.0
